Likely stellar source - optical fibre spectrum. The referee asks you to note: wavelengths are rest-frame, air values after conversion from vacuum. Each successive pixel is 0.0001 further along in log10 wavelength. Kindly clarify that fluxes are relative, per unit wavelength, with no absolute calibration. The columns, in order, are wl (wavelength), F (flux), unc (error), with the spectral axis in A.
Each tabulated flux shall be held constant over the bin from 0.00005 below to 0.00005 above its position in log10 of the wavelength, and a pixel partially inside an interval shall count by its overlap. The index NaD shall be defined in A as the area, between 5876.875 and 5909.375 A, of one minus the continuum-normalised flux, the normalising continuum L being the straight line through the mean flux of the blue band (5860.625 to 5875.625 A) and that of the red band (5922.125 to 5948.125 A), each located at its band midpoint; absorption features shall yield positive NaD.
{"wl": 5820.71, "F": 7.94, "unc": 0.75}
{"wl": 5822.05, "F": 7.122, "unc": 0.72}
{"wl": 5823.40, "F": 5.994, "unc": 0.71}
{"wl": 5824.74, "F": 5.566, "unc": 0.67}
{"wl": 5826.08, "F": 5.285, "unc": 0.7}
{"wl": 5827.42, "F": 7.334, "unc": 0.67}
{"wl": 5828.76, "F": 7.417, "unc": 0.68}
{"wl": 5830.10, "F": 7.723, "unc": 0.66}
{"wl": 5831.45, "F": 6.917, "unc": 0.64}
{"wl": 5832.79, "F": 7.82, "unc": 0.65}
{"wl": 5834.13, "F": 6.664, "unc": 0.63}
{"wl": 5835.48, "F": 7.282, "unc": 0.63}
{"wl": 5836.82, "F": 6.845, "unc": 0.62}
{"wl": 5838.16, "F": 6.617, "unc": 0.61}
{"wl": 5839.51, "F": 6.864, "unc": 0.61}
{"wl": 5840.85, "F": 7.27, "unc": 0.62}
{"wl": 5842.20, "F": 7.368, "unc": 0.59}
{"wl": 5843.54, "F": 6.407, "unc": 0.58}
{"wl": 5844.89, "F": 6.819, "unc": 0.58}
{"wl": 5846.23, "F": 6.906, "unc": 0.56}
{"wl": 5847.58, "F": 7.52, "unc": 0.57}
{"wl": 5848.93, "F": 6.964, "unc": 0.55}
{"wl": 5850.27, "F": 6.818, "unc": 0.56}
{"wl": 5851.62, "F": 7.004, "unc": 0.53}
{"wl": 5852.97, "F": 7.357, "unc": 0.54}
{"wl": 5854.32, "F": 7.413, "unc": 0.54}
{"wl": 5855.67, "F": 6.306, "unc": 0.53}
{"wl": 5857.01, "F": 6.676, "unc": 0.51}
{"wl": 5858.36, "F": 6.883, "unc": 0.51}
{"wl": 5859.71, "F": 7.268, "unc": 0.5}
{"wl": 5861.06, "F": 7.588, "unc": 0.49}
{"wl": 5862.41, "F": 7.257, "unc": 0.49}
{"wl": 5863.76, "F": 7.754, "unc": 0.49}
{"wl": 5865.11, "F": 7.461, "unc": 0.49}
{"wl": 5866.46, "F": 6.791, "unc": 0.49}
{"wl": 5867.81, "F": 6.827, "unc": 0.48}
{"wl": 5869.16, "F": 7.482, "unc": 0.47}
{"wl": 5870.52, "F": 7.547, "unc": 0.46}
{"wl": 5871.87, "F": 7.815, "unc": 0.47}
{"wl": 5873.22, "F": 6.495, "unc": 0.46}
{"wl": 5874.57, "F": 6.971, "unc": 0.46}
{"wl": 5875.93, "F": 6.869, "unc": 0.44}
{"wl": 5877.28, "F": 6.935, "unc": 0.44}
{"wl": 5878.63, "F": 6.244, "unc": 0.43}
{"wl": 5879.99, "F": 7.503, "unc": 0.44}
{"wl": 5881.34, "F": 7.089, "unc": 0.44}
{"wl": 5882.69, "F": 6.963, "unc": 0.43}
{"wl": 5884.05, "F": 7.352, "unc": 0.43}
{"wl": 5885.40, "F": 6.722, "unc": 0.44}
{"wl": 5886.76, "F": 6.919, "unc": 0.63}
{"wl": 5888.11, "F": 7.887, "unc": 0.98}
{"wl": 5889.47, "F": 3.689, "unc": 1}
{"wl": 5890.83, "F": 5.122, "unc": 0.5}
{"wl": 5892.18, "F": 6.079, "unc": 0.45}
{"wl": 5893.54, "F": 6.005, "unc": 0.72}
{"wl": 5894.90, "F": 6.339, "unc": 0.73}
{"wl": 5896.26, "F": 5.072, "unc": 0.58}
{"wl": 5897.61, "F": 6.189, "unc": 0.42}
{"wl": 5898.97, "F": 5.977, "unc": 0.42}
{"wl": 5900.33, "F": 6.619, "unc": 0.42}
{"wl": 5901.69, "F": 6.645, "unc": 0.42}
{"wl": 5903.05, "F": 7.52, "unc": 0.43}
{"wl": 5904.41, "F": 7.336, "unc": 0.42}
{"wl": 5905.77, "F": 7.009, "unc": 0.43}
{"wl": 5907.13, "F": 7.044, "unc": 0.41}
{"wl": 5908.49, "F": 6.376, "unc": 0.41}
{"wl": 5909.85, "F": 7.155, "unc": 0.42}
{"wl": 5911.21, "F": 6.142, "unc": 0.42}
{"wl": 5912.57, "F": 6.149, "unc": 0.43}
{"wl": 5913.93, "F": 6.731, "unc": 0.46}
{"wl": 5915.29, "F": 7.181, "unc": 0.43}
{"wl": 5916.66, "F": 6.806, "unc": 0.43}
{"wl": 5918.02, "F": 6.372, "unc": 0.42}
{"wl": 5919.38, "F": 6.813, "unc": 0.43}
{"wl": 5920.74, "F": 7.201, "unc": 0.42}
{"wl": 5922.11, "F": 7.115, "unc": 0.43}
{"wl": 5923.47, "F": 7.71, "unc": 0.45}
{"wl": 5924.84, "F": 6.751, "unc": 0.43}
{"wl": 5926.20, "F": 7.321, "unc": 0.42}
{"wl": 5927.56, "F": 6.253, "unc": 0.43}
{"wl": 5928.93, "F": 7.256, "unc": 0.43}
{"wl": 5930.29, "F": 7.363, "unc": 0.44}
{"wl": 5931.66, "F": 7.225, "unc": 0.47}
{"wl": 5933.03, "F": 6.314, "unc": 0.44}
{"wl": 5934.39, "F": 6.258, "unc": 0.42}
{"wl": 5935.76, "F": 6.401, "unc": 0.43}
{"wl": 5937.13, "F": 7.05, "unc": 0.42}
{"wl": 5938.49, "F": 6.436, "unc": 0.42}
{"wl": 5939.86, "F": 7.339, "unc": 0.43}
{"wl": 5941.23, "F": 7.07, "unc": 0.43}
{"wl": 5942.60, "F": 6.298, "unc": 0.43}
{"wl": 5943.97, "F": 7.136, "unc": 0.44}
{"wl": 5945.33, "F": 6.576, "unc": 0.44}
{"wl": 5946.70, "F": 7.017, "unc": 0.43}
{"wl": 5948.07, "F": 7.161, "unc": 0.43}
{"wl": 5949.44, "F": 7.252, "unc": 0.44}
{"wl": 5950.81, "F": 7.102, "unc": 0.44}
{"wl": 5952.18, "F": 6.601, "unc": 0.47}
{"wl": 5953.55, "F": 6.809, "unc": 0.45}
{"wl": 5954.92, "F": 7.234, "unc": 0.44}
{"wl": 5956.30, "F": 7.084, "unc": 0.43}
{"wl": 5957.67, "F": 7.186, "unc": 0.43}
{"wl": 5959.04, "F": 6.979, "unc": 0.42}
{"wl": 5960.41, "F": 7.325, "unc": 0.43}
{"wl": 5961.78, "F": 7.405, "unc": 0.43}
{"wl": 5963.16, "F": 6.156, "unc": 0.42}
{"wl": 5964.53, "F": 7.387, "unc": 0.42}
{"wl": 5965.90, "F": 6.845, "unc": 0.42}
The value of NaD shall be 2.7 A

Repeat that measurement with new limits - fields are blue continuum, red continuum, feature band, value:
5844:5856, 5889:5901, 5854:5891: -3.4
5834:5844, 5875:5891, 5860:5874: -1.1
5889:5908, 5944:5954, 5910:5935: -1.0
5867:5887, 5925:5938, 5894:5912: 1.0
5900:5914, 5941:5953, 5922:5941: -0.1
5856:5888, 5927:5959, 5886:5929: 2.6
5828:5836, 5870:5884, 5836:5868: 0.6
